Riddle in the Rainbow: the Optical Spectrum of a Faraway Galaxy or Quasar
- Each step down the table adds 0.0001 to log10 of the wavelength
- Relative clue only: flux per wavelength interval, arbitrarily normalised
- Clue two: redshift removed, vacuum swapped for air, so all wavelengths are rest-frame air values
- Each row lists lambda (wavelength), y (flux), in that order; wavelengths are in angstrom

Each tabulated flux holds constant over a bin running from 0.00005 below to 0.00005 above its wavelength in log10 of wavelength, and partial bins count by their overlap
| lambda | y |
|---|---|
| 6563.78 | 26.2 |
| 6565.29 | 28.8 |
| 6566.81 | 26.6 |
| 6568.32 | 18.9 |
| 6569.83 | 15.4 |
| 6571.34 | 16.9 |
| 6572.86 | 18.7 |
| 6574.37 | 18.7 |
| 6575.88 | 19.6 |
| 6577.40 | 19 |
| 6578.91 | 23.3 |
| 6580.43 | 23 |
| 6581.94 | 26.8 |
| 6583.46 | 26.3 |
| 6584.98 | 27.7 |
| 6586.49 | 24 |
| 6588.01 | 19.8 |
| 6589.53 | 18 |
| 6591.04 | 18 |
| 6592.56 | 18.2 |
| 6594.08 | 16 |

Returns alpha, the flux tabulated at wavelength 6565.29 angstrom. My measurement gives 28.8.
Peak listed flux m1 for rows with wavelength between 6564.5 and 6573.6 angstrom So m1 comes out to 28.8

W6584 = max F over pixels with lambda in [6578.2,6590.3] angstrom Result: 27.7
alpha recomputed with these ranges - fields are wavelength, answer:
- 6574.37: 18.7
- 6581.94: 26.8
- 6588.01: 19.8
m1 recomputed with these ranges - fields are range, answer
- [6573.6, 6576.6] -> 19.6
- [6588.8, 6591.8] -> 18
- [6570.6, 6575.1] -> 18.7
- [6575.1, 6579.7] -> 23.3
